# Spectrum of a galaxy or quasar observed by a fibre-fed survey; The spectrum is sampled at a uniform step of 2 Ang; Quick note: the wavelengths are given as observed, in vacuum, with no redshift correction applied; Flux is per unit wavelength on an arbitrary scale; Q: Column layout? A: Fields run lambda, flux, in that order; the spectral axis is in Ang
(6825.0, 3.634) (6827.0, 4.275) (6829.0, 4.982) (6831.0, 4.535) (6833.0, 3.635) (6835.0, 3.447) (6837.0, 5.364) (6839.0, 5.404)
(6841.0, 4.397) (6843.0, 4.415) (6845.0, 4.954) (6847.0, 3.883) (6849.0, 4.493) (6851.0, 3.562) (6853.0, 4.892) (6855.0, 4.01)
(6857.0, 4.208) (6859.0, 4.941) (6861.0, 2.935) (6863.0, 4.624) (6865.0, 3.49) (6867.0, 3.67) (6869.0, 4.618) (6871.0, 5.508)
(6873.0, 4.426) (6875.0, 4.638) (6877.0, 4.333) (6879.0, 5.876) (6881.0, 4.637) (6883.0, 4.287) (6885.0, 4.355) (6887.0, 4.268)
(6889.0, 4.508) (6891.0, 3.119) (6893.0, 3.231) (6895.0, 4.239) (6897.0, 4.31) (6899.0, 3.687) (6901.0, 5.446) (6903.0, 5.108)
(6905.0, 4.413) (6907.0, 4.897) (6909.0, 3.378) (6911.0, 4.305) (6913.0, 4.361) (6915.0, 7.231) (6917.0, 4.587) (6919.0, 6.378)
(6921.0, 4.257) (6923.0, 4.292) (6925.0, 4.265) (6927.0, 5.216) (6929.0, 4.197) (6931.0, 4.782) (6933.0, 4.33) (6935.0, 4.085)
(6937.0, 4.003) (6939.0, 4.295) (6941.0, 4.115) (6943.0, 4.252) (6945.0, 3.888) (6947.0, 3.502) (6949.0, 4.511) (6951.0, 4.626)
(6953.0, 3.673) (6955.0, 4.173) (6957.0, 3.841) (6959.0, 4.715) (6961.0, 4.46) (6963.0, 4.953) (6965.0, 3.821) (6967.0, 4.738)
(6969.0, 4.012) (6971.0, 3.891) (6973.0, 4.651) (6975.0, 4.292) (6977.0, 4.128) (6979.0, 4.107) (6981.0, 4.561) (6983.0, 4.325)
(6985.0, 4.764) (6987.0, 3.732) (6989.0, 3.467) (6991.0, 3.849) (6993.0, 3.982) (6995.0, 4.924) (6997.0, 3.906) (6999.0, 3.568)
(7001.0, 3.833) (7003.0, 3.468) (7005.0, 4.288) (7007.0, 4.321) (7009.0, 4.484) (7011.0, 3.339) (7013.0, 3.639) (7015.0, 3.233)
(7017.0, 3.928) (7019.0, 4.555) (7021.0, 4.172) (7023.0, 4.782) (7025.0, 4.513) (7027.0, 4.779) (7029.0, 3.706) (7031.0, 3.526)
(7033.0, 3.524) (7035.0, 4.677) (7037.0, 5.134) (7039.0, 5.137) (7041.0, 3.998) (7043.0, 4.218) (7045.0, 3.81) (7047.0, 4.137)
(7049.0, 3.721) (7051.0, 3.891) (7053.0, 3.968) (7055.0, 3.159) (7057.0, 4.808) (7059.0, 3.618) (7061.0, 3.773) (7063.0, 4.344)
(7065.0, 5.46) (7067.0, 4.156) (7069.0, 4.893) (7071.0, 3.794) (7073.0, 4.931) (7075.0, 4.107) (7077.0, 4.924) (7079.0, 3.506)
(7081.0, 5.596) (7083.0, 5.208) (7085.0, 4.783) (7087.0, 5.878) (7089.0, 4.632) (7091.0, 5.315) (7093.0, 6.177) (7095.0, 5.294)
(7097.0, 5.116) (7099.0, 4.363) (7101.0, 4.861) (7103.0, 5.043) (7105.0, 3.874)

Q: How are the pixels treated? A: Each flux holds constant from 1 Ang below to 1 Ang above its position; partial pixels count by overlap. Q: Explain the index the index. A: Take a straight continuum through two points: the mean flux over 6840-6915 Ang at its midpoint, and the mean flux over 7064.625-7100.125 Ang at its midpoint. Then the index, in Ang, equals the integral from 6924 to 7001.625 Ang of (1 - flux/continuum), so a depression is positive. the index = 6.2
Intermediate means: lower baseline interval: 4.37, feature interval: 4.22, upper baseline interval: 4.89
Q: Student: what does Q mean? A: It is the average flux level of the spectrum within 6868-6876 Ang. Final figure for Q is 4.8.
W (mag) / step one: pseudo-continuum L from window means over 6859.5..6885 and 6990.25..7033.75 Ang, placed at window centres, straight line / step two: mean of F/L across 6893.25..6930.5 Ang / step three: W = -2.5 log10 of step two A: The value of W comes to -0.09 mag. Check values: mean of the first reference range 4.43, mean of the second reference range 4.02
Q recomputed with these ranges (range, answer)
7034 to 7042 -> 4.74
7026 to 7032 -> 4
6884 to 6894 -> 3.9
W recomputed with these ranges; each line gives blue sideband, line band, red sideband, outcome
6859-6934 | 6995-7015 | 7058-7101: 0.19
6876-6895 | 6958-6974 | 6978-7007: -0.07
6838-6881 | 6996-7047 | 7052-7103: 0.13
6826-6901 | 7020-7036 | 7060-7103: 0.12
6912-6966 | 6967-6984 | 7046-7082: 0.03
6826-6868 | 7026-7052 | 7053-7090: 0.08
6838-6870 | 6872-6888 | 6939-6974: -0.08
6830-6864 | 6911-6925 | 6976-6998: -0.19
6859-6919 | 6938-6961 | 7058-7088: 0.09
